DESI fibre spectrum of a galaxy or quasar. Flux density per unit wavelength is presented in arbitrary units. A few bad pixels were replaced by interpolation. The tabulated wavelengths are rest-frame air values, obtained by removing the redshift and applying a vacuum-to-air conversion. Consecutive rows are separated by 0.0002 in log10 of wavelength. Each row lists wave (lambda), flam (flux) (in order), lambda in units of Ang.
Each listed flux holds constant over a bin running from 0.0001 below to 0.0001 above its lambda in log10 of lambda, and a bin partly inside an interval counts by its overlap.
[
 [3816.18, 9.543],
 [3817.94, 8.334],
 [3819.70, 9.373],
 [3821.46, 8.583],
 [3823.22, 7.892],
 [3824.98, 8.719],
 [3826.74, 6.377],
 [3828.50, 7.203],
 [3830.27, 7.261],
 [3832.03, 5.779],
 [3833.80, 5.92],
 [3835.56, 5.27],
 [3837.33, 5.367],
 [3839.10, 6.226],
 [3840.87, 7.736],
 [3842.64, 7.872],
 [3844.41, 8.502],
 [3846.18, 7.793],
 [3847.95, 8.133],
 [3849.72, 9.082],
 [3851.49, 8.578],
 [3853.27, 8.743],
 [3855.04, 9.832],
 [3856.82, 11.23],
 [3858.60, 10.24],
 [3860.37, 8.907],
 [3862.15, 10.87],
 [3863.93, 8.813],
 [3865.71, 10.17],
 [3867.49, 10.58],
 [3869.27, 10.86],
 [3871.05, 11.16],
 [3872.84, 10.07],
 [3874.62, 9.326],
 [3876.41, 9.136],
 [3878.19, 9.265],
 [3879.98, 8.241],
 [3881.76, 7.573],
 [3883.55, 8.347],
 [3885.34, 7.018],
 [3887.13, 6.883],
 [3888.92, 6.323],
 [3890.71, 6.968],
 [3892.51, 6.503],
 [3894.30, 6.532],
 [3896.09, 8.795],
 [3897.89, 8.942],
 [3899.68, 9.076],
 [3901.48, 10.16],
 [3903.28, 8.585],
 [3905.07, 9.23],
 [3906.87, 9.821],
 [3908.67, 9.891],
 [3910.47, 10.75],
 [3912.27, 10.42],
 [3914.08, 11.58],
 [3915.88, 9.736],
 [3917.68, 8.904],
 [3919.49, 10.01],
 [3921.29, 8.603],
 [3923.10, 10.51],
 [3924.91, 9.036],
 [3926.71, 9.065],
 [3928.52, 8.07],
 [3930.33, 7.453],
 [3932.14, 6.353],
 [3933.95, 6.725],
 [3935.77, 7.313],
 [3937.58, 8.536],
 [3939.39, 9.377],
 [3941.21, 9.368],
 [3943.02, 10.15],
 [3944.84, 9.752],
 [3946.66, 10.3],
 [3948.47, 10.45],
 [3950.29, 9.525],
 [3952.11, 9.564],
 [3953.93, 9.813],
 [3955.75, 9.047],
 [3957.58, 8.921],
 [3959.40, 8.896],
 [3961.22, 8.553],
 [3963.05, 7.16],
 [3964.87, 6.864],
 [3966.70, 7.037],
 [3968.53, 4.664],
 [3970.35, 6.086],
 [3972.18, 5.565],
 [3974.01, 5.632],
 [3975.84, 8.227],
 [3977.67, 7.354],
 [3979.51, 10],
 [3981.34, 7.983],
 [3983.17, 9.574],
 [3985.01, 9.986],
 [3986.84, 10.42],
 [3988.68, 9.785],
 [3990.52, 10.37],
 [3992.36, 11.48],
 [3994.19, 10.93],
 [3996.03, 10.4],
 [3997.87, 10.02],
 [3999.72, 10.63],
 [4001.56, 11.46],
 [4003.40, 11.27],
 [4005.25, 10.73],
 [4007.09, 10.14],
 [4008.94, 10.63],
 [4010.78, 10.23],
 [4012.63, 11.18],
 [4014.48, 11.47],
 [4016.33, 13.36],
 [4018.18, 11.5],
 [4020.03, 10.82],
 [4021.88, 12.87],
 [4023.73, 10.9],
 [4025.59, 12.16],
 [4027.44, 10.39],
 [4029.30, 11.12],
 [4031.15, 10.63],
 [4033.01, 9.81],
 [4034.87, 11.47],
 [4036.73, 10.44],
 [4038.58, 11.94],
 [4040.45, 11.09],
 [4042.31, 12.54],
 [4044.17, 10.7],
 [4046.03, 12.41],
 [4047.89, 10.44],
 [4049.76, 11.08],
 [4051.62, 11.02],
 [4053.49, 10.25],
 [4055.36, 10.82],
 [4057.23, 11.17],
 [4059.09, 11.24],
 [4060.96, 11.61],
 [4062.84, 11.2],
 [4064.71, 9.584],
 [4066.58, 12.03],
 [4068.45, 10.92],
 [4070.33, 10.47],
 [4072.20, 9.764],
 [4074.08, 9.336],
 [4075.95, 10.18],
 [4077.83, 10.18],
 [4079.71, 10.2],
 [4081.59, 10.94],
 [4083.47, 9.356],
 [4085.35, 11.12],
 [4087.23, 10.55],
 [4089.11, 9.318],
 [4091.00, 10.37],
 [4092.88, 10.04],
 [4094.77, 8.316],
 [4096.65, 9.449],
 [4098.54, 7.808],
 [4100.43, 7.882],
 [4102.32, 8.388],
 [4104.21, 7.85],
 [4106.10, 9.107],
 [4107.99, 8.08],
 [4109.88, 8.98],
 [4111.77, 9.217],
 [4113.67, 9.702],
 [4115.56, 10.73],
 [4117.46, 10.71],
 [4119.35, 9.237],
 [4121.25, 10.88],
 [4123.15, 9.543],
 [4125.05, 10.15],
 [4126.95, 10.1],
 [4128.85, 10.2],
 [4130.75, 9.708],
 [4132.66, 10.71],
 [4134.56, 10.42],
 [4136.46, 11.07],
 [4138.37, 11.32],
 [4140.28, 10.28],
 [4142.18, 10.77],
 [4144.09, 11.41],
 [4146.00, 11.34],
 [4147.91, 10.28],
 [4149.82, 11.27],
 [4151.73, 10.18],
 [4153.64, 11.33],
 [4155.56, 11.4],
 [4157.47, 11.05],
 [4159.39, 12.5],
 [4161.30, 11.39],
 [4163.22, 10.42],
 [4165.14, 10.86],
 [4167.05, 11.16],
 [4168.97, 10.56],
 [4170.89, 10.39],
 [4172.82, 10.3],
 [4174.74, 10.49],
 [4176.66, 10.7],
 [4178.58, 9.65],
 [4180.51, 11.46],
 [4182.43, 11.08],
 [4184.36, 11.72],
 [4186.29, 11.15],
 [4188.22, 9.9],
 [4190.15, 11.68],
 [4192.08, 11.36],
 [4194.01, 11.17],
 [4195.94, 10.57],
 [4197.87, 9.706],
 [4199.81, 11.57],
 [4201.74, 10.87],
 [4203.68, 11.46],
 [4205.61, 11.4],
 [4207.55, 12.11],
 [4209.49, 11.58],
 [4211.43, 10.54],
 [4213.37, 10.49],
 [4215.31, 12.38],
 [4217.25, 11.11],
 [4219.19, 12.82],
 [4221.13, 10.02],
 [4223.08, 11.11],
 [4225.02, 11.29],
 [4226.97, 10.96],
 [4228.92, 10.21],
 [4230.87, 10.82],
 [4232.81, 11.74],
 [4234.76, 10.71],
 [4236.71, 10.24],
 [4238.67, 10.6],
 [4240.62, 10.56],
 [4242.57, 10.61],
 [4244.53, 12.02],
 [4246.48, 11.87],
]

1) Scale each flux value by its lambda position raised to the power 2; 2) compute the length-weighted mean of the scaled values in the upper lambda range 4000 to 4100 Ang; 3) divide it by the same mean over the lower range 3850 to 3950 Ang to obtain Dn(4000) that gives 1.3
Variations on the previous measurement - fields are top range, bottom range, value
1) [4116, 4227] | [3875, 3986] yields 1.44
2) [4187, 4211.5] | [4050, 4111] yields 1.18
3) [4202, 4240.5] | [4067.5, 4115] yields 1.24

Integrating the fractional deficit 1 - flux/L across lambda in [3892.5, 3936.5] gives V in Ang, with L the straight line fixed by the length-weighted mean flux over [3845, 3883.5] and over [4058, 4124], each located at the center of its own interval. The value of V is 2.7 Ang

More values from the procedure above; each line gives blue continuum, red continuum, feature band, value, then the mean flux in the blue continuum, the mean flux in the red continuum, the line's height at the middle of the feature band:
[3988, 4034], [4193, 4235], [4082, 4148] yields 7.2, 11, 11.1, 11.1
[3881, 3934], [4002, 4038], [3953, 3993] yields 7.0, 8.63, 11.1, 10.1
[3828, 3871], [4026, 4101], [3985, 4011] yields -1.9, 8.44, 10.5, 9.87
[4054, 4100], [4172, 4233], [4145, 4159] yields -0.4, 10.2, 11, 10.7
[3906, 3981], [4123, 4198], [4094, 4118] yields 3.1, 8.65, 10.8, 10.3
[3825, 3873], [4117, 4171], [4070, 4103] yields 2.0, 8.45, 10.7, 10.3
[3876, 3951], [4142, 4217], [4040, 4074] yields -3.4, 8.79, 11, 9.99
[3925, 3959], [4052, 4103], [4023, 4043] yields -2.9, 8.88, 10.1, 9.71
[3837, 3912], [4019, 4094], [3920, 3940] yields 2.4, 8.81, 10.8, 9.42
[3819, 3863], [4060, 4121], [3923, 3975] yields 3.3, 8.05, 9.78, 8.8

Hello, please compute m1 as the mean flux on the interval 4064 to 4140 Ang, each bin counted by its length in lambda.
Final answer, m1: 9.85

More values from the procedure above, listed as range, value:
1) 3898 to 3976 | 8.72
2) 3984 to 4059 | 11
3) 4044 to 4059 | 11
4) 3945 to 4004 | 9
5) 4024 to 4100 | 10.6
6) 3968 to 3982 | 6.99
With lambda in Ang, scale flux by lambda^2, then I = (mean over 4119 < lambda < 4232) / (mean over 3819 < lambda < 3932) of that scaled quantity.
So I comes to 1.46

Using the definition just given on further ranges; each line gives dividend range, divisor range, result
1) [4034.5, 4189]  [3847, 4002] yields 1.28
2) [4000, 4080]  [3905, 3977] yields 1.34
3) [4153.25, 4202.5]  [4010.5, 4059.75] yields 1.04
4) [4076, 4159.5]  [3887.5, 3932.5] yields 1.26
